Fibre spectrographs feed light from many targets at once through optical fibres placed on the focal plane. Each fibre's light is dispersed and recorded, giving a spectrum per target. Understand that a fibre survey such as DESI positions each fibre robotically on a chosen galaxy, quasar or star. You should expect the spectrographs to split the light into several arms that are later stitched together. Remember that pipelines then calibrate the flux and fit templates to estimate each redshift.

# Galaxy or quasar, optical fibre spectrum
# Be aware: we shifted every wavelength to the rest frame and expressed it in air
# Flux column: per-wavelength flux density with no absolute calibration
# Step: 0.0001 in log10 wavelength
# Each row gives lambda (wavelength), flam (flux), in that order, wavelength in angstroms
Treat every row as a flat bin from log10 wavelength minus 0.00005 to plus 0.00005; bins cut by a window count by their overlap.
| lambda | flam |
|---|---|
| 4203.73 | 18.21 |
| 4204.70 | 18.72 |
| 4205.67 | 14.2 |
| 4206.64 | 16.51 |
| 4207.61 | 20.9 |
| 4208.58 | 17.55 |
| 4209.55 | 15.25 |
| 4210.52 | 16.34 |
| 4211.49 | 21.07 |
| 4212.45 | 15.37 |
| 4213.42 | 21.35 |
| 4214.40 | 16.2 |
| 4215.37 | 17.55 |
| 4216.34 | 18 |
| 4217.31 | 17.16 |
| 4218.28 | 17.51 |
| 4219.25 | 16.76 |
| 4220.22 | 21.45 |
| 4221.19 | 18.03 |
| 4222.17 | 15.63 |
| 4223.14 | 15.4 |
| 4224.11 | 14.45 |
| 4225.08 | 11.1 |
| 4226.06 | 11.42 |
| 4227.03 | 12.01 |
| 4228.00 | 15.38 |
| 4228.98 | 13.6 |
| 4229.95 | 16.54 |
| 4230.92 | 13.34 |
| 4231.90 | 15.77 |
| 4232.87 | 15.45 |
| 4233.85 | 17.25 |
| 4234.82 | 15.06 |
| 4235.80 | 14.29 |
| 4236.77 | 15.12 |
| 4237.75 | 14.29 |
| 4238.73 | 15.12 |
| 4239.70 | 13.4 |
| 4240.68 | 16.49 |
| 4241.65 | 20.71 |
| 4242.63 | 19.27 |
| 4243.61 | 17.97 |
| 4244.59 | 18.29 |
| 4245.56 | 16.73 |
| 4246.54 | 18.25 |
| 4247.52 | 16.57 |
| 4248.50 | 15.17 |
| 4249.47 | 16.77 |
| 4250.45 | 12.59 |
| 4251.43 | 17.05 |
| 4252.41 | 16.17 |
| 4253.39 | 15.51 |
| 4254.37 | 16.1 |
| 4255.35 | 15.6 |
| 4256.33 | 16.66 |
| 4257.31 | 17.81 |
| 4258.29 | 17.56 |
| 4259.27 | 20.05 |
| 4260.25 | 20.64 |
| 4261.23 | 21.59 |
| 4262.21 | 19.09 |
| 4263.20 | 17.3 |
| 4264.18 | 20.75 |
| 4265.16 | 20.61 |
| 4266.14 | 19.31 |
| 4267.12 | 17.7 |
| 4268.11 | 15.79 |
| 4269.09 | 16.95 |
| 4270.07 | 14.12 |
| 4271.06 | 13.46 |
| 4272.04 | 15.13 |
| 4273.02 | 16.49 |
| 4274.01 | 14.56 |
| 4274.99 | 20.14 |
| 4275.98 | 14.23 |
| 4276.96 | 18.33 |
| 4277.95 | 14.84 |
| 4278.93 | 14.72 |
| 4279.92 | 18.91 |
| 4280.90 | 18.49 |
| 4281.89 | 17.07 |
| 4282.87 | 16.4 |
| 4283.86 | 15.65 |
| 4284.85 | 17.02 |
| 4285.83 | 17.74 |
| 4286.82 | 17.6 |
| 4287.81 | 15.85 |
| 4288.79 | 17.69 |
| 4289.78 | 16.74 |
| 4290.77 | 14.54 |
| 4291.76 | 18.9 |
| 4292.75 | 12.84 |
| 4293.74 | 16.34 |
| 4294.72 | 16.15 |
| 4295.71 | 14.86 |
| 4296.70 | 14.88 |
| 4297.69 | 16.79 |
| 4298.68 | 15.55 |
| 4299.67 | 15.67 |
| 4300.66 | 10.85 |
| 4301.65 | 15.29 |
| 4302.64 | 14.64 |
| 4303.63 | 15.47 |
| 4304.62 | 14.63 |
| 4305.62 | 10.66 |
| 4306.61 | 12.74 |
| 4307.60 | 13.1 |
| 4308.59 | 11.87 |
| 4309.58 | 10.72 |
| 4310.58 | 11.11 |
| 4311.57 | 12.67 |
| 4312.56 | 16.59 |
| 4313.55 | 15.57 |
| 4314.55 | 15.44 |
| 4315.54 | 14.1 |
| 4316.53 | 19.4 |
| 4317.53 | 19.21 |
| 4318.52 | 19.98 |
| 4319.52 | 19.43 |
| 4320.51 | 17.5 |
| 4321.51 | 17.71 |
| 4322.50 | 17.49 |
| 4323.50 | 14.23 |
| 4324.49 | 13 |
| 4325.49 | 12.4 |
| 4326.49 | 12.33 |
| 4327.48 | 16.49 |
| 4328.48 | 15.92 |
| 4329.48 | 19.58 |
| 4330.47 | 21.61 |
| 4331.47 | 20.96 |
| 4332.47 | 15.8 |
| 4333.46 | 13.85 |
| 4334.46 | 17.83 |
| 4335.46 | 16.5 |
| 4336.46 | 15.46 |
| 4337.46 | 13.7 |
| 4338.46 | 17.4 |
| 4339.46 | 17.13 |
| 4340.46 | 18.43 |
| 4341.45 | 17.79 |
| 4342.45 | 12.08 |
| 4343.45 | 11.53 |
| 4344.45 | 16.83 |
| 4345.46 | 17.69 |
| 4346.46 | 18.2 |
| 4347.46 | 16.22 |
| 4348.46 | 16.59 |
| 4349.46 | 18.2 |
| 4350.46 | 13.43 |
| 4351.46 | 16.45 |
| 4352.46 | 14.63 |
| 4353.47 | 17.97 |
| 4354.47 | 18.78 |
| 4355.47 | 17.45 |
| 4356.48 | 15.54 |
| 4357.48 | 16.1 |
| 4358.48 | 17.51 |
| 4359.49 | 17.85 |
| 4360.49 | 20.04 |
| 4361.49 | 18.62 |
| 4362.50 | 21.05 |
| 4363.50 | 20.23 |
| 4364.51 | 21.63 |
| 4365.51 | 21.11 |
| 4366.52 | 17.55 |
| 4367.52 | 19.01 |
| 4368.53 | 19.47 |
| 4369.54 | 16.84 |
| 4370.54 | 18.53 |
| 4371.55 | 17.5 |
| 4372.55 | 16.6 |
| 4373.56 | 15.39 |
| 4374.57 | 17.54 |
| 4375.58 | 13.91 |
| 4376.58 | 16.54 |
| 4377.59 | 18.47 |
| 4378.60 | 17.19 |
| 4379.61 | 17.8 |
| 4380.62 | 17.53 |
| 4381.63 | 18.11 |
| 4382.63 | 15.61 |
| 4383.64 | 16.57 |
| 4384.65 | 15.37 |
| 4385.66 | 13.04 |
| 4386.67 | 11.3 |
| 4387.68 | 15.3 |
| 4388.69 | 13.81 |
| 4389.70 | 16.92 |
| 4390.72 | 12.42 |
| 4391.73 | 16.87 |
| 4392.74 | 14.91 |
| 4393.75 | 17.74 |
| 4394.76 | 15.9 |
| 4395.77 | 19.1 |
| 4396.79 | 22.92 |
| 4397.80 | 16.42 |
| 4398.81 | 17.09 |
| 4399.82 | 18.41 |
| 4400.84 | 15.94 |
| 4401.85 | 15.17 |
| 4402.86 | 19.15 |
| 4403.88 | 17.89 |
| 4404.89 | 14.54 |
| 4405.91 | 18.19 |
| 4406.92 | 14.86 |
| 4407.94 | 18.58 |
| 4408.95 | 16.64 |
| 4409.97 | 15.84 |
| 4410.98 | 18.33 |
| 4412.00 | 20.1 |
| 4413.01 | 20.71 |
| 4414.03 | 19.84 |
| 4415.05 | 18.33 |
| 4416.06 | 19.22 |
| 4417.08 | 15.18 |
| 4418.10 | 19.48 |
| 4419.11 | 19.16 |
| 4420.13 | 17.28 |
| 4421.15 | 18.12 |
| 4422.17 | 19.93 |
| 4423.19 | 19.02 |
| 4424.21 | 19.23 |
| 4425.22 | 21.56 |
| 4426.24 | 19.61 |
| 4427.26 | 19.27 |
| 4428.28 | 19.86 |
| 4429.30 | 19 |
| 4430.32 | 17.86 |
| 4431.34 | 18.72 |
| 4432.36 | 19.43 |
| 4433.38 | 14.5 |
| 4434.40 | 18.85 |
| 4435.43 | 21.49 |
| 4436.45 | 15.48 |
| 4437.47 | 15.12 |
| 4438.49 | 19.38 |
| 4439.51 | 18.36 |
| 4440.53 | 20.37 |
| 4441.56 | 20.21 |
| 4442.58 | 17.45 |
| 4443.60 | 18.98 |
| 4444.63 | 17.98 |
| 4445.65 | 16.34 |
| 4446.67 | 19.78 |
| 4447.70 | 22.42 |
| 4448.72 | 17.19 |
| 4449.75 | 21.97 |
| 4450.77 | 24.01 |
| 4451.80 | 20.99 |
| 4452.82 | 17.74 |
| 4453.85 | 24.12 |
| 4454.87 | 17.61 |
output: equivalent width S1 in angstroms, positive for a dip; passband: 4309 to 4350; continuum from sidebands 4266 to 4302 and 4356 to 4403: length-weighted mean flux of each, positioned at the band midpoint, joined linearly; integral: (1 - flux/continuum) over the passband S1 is 1.0 angstroms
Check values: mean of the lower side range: 16.1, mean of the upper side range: 17.2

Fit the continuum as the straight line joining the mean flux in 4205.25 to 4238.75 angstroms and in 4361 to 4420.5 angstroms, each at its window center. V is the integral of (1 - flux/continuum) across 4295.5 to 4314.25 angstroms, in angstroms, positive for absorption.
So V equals 3.2 angstroms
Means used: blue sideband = 16.1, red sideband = 17.4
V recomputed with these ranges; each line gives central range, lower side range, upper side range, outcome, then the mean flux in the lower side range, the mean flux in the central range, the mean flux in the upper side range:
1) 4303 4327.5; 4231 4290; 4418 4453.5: 3.65 angstroms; 16.8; 14.9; 19.1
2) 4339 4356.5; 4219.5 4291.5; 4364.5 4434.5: 0.78 angstroms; 16.5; 16.4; 17.5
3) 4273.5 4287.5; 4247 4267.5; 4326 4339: 0.44 angstroms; 17.7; 16.8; 16.7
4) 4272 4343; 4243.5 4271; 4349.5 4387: 6.01 angstroms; 17.4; 15.9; 17.3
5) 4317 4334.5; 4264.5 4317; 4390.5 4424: -0.75 angstroms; 15.6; 16.9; 17.7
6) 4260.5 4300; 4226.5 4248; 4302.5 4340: -2.50 angstroms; 15.9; 16.8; 15.6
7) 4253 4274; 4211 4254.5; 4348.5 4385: -1.23 angstroms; 16.2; 17.5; 17.6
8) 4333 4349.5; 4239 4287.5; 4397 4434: 1.41 angstroms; 17.1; 16.1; 18.2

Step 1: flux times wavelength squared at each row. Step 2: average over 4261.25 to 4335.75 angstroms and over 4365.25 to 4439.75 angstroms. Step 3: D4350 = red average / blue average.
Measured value 1.1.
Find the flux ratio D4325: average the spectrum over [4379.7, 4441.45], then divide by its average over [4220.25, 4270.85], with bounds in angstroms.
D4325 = 1.07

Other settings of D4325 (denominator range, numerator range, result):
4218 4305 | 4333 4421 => 1.05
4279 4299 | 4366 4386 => 1.03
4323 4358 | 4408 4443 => 1.15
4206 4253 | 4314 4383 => 1.05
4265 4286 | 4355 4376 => 1.09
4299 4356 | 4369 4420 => 1.08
